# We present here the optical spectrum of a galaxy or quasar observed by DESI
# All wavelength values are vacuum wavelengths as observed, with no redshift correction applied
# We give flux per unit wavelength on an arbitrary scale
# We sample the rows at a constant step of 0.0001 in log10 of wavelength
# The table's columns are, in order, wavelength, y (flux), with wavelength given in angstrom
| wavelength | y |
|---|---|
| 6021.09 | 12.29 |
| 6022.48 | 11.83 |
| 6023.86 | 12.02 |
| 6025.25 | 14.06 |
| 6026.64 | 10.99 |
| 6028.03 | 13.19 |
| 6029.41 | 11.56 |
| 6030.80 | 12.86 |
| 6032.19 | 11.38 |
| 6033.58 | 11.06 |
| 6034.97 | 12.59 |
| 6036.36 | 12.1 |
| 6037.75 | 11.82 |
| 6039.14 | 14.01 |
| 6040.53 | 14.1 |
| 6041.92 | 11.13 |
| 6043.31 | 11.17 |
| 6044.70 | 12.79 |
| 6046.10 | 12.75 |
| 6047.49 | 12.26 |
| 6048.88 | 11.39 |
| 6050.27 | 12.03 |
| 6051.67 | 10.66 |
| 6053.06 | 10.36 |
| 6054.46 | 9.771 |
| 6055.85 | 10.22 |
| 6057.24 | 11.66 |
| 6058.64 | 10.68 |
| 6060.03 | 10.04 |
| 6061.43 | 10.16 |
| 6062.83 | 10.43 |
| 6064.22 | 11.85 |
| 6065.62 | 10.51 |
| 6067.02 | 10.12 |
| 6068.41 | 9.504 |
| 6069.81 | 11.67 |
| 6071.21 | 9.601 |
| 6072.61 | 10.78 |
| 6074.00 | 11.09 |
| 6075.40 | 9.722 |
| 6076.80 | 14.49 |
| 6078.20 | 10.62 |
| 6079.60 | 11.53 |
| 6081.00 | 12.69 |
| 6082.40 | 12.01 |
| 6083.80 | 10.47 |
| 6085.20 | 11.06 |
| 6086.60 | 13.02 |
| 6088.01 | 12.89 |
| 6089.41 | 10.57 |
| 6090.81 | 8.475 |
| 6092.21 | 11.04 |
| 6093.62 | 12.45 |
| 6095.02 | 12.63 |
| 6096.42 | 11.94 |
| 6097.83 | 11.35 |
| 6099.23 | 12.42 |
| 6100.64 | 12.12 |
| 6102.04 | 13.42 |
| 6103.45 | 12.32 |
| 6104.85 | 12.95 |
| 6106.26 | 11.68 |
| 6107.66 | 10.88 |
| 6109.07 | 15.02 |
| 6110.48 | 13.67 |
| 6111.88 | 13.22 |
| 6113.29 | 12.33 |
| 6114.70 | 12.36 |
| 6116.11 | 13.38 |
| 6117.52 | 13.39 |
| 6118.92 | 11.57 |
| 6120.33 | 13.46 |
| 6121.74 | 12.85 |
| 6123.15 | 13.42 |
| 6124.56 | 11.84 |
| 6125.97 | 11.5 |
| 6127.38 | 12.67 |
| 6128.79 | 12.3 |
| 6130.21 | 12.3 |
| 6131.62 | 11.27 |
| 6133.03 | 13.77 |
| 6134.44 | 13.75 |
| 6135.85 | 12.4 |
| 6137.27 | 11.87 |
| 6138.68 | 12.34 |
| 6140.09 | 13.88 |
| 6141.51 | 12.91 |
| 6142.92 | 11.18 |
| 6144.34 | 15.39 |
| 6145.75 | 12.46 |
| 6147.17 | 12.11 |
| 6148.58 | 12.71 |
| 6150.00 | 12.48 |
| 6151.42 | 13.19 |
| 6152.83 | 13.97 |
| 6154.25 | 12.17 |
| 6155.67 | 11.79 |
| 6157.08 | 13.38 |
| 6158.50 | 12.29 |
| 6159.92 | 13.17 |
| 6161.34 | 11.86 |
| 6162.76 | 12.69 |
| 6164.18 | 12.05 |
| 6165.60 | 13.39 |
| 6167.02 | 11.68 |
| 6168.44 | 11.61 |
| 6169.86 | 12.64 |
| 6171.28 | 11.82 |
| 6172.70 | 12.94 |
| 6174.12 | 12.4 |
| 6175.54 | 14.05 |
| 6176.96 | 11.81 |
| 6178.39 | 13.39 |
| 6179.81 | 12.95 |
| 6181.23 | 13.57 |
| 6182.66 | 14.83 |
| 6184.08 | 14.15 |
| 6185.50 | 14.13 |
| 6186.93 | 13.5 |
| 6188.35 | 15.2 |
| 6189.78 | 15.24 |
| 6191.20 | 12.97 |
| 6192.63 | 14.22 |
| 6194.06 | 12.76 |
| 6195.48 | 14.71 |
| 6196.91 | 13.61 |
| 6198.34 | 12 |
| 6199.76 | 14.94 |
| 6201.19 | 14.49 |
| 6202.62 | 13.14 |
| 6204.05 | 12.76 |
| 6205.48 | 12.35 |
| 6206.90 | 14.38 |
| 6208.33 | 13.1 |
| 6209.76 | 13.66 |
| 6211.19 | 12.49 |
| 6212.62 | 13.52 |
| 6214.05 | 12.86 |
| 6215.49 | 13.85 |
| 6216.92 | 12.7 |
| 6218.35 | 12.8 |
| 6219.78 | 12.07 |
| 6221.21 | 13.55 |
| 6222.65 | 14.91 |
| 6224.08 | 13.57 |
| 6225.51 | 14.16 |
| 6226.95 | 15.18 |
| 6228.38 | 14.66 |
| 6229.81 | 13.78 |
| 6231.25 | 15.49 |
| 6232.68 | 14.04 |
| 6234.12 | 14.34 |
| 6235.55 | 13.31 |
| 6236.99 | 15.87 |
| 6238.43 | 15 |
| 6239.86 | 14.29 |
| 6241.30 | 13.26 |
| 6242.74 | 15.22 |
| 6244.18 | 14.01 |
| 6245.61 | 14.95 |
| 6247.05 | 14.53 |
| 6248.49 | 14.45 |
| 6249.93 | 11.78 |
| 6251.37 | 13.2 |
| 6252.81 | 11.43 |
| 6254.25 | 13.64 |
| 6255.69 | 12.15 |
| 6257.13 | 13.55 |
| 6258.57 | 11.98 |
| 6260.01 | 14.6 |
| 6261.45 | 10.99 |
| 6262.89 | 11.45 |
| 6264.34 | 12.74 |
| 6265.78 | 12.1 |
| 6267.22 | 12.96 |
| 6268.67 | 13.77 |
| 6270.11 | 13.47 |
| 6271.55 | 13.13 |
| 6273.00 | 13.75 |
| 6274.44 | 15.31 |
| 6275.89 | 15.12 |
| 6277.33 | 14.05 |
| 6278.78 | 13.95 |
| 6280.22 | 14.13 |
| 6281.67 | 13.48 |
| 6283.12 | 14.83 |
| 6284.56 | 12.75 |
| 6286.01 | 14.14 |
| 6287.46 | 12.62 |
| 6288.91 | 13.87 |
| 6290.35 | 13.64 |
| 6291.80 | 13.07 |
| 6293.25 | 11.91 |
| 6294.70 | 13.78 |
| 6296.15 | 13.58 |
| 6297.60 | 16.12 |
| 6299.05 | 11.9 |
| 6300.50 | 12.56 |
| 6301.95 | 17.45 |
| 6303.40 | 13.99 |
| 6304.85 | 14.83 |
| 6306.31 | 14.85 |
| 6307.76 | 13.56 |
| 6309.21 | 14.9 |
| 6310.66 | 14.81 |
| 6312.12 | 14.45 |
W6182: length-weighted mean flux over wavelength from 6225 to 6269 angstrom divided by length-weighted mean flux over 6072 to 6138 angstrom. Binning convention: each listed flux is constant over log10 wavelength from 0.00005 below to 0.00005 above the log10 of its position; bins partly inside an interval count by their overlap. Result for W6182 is 1.1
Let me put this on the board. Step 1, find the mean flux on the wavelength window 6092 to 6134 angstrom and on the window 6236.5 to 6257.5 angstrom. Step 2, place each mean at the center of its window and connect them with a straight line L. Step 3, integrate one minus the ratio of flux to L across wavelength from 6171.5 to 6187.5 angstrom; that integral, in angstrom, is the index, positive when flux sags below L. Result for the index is -0.26 angstrom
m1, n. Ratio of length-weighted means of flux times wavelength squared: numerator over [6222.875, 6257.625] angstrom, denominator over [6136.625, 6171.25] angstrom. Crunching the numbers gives 1.14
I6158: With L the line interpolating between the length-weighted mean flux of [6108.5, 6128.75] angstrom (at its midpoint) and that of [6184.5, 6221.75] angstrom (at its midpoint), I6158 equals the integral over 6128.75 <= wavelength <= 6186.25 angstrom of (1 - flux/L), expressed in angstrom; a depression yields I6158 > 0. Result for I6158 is 1.5 angstrom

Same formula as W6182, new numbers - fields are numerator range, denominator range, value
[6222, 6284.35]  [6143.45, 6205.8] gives 1.05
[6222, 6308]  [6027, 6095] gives 1.21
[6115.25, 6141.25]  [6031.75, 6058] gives 1.08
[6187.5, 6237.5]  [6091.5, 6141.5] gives 1.10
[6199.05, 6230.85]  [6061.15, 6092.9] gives 1.23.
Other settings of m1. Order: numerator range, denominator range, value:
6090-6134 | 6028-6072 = 1.11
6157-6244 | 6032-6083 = 1.25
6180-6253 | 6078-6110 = 1.21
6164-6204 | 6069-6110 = 1.17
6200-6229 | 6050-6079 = 1.32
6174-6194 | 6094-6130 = 1.12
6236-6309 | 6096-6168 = 1.13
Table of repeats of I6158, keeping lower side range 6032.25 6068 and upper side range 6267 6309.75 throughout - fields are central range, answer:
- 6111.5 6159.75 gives -1.5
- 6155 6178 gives 0.3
